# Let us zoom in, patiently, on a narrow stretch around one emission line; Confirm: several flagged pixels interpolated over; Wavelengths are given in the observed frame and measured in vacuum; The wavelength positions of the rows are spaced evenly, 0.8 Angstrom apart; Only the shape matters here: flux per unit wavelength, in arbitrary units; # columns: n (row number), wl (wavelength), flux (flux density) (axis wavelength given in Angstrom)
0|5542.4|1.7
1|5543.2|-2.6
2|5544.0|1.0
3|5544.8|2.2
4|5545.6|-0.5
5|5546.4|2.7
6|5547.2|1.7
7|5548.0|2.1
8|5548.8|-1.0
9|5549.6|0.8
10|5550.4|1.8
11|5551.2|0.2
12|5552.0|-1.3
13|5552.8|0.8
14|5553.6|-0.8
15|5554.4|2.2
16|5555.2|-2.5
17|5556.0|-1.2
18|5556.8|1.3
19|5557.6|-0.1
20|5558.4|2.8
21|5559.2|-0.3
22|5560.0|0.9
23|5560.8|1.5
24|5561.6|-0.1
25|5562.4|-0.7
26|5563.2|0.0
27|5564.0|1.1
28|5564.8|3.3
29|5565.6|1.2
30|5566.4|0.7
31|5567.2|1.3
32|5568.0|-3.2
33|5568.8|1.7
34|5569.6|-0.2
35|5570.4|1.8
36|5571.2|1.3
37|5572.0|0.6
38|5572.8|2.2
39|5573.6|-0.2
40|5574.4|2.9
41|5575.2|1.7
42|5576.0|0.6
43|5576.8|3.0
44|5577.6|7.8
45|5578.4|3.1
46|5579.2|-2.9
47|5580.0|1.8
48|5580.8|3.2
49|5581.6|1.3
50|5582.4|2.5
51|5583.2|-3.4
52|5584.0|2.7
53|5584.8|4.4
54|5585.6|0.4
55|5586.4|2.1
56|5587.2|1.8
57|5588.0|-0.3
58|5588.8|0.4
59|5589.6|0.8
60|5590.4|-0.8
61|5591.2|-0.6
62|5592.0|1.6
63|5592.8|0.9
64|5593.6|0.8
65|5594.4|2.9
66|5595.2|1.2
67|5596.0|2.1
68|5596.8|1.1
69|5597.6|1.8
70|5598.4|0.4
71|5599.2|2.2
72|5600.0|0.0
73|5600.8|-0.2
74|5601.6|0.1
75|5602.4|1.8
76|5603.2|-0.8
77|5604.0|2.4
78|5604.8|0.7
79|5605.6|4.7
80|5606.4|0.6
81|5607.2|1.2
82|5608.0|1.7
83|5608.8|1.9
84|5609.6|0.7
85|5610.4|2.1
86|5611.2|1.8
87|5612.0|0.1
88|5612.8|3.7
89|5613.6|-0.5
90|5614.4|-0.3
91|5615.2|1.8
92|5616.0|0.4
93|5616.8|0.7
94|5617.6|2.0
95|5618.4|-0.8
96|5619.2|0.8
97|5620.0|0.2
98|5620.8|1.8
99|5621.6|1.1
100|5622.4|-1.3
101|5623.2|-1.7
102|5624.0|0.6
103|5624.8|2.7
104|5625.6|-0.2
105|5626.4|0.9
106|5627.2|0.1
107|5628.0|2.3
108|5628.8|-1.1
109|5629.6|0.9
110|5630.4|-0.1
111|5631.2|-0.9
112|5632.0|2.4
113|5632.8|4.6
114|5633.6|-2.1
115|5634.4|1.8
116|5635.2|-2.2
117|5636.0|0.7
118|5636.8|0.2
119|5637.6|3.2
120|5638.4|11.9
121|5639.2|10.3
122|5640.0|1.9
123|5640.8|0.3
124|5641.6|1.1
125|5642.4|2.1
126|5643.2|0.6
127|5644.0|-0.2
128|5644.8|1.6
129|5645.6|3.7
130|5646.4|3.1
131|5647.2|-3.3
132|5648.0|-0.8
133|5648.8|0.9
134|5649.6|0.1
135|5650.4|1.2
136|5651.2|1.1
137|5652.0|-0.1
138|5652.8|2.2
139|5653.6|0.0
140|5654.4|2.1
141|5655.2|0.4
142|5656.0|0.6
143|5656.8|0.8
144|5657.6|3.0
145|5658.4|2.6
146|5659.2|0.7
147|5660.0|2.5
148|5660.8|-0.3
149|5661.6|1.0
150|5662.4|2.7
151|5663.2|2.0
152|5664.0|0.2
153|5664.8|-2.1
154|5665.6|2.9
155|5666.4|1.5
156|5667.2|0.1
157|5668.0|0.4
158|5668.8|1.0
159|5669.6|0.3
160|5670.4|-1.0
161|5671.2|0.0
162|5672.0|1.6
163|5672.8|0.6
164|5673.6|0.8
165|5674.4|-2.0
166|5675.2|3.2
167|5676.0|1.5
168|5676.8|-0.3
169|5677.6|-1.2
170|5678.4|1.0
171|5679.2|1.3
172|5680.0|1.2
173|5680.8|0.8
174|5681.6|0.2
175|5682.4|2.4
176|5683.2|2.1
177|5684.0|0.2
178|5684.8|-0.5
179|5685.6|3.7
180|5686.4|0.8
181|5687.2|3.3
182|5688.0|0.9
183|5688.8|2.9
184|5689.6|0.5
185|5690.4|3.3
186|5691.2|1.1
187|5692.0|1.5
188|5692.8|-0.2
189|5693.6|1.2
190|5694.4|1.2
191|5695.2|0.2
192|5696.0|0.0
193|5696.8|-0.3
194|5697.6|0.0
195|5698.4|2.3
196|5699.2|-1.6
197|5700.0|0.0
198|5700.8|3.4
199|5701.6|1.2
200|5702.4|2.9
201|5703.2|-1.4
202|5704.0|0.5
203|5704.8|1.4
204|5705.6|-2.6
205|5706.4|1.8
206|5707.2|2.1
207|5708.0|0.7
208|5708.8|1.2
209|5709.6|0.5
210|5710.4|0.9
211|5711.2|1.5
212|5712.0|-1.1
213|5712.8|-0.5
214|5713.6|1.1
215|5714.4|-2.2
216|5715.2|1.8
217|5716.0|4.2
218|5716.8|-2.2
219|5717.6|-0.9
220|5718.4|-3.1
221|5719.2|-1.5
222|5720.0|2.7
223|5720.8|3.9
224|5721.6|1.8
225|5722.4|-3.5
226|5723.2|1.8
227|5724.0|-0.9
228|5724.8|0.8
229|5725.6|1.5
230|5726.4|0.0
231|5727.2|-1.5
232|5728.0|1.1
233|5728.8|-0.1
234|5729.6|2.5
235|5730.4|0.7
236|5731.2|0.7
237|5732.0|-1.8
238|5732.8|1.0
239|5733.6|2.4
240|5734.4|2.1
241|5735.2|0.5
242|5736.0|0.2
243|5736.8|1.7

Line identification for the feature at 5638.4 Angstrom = [O III]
